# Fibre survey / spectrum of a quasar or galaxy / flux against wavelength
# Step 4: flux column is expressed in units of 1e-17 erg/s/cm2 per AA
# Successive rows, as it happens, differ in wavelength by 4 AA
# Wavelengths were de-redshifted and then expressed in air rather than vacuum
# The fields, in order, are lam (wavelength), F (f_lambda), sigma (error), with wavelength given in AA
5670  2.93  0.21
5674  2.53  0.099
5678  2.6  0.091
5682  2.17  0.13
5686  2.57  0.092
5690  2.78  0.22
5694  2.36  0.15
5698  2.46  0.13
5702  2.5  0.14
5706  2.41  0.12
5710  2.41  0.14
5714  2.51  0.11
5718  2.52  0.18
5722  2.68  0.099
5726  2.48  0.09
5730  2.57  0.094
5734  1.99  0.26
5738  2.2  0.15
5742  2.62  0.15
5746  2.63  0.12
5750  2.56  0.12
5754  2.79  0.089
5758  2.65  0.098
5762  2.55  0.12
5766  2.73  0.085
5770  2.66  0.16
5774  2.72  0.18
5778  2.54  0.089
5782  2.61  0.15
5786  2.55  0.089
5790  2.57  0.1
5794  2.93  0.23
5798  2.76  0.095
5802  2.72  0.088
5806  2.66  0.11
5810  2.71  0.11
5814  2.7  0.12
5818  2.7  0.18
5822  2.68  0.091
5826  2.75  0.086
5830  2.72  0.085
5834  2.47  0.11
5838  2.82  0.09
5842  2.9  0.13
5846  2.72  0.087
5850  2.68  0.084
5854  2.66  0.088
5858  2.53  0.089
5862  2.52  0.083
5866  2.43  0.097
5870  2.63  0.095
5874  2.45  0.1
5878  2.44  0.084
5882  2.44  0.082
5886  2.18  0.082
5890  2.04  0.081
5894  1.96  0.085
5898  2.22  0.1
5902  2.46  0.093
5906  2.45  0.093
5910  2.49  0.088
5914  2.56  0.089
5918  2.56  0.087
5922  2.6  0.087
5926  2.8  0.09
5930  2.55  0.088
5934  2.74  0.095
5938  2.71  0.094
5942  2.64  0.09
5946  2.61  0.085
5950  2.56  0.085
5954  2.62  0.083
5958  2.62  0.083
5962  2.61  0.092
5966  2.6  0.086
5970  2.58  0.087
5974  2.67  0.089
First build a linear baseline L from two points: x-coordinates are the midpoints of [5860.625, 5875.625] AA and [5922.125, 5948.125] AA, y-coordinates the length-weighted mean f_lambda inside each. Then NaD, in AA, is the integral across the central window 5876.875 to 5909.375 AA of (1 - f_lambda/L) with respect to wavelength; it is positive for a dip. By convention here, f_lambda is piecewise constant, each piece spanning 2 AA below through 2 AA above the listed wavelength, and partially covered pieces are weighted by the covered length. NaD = 3.7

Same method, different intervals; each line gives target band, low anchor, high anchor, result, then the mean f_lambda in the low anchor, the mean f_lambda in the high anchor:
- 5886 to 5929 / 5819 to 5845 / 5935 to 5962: 4.1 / 2.72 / 2.63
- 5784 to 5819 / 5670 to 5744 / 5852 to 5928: -3.4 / 2.48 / 2.44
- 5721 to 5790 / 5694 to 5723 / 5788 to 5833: 0.8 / 2.48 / 2.71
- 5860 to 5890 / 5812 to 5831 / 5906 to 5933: 2.6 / 2.71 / 2.59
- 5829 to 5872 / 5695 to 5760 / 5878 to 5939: -3.1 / 2.5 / 2.45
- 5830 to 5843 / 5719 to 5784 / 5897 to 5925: -1.0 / 2.56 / 2.5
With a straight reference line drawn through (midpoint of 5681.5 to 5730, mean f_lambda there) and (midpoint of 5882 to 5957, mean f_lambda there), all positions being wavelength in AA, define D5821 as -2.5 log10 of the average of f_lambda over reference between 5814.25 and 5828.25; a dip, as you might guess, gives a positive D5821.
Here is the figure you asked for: -0.09 mag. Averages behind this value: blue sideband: 2.5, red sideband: 2.49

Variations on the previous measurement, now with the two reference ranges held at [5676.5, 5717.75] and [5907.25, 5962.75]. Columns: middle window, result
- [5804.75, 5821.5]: -0.06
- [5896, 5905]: 0.11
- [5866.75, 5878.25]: 0.03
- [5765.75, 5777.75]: -0.06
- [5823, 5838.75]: -0.05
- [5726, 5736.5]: 0.08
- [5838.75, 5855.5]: -0.07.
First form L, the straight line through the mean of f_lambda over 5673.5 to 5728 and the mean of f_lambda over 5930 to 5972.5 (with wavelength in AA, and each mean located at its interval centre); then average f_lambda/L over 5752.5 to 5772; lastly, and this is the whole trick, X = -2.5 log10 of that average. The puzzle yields -0.06 mag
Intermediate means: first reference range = 2.5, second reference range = 2.63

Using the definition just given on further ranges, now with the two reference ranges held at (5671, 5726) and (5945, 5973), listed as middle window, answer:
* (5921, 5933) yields -0.03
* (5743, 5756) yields -0.05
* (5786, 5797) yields -0.07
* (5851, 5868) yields 0.01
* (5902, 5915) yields 0.04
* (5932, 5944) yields -0.04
